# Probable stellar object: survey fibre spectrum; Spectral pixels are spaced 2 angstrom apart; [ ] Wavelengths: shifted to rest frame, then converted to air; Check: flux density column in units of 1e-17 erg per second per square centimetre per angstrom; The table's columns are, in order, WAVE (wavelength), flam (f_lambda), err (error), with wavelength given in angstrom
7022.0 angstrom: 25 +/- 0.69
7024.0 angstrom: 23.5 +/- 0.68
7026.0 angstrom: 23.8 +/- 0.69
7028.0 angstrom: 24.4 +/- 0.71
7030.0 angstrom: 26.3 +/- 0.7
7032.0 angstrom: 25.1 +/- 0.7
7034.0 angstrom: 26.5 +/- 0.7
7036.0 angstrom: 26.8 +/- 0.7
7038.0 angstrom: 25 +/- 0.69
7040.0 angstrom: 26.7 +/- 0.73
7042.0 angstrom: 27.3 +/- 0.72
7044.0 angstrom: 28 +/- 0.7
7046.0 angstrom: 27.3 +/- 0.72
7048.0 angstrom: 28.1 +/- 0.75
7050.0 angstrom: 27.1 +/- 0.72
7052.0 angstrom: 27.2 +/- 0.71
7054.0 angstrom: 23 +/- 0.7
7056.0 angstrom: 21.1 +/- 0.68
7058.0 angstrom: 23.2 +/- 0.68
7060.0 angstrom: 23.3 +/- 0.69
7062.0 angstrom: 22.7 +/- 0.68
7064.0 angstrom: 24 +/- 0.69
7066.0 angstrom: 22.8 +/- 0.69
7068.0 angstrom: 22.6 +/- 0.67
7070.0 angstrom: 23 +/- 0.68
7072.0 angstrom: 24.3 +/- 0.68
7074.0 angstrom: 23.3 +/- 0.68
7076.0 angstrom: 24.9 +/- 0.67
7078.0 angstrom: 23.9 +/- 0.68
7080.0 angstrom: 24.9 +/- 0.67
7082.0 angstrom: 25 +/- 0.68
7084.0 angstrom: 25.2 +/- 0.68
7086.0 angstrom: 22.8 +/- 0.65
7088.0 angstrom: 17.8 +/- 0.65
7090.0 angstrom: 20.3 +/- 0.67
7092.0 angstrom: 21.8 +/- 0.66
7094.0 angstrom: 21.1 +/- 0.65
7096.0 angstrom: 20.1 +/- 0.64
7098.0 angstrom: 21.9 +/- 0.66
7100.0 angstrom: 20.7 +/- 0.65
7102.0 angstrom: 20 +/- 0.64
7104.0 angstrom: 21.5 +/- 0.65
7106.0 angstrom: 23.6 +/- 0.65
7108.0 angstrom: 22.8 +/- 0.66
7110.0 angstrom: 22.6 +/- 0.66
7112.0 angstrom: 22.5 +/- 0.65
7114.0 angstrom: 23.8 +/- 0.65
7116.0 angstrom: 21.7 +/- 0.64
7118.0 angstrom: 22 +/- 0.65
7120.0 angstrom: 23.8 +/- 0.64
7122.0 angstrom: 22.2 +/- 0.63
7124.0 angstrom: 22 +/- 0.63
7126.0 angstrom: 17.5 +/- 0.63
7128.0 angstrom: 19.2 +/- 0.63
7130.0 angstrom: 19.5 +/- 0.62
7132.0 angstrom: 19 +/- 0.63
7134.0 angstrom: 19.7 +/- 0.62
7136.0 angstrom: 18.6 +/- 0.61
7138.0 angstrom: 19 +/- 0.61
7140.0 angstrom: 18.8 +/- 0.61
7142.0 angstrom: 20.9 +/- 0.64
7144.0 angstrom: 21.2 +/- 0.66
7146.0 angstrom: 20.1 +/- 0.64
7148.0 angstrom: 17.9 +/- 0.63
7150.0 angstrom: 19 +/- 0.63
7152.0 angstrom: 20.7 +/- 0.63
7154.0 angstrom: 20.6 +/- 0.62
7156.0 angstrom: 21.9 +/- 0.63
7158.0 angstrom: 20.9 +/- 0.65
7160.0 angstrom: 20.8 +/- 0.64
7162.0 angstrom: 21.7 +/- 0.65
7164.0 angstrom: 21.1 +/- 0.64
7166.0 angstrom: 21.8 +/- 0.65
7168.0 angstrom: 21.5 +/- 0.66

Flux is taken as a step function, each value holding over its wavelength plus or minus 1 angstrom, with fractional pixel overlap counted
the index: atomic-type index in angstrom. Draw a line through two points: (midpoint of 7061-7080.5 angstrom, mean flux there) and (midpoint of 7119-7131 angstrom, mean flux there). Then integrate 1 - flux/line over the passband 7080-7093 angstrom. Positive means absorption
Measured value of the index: 0.2 angstrom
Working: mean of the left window 23.6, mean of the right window 20.7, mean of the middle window 22.4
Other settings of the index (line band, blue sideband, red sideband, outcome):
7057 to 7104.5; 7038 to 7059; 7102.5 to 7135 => 2.6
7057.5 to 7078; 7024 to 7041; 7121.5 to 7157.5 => 0.1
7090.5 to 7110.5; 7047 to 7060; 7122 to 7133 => 0.0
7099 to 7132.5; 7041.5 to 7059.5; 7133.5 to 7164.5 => 0.9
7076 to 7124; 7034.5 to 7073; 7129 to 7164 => 0.4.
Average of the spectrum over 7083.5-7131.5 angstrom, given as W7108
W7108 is 21.5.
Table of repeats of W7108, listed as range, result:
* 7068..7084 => 24.1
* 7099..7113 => 22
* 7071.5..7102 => 22.4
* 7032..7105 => 23.8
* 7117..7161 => 20.2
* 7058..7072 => 23.2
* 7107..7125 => 22.6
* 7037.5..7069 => 25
